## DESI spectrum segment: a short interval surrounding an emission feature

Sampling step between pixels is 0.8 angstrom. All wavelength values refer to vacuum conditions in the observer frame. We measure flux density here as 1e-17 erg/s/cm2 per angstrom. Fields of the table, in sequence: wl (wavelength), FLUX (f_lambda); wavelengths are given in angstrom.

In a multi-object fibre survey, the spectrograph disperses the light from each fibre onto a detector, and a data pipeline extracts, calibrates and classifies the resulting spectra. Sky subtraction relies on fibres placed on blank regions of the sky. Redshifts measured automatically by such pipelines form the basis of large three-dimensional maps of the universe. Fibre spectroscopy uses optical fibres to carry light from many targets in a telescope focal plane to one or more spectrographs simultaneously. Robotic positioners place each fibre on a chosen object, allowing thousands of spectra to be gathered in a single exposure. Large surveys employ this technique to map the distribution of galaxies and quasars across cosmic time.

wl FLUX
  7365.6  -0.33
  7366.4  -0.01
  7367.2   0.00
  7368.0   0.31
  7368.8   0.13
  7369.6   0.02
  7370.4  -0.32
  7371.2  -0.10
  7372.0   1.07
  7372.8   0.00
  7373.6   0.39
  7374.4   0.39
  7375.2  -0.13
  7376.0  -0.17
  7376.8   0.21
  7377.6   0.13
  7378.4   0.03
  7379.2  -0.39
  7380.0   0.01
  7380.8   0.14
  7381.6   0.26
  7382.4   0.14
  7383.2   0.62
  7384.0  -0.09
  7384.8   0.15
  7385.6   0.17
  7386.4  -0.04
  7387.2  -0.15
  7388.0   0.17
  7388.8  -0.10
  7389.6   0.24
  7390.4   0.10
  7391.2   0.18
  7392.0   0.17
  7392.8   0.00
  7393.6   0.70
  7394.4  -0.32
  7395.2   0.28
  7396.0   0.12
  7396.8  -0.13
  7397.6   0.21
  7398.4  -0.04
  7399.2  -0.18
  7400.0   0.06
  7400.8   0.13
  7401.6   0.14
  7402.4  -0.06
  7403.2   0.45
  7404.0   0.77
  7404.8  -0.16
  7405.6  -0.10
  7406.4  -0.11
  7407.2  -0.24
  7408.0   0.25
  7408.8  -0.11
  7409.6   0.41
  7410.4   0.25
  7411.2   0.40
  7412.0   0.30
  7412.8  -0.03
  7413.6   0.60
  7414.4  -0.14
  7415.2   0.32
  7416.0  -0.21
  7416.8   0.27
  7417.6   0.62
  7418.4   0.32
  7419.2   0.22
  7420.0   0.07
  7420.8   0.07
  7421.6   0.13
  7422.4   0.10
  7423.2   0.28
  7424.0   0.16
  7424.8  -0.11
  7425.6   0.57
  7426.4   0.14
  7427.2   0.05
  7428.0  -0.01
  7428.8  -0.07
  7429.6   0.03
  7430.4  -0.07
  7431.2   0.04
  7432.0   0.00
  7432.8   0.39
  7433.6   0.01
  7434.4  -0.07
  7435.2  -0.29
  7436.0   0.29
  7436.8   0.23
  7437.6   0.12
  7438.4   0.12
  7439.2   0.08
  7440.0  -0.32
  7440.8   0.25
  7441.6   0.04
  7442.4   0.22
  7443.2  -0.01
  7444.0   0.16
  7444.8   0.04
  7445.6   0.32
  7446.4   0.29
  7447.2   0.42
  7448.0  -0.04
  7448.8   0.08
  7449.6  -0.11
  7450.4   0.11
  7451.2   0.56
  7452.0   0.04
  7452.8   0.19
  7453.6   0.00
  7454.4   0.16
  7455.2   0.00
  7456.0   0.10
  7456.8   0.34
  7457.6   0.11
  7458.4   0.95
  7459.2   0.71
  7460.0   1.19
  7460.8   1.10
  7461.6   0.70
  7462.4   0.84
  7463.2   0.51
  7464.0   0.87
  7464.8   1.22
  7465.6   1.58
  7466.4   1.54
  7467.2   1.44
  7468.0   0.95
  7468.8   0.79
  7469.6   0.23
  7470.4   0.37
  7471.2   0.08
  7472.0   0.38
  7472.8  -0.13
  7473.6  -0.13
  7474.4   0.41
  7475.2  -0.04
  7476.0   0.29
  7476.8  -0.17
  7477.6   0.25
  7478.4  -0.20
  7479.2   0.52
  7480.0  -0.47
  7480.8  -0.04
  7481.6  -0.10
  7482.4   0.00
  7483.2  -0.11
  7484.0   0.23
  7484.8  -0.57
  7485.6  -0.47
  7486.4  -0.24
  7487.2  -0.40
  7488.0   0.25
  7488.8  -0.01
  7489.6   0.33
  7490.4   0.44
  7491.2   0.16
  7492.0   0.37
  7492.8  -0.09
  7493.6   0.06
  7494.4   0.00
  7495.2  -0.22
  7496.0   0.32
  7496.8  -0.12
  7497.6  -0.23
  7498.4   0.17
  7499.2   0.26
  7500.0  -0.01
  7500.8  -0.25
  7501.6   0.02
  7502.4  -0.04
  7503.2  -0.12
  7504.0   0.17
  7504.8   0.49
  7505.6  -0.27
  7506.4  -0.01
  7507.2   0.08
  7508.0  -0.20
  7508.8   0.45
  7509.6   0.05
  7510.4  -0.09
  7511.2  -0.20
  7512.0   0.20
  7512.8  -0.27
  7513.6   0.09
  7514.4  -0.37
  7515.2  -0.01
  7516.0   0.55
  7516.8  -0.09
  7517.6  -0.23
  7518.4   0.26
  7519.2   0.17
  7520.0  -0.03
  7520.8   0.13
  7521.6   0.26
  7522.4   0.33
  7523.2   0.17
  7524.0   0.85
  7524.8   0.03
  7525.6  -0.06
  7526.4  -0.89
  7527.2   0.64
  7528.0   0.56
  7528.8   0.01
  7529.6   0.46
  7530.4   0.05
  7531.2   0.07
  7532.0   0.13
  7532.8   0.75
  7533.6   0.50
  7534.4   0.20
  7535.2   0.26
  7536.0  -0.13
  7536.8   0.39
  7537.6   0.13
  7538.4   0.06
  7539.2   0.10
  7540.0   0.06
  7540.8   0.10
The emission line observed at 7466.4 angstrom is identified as [O II] 3727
